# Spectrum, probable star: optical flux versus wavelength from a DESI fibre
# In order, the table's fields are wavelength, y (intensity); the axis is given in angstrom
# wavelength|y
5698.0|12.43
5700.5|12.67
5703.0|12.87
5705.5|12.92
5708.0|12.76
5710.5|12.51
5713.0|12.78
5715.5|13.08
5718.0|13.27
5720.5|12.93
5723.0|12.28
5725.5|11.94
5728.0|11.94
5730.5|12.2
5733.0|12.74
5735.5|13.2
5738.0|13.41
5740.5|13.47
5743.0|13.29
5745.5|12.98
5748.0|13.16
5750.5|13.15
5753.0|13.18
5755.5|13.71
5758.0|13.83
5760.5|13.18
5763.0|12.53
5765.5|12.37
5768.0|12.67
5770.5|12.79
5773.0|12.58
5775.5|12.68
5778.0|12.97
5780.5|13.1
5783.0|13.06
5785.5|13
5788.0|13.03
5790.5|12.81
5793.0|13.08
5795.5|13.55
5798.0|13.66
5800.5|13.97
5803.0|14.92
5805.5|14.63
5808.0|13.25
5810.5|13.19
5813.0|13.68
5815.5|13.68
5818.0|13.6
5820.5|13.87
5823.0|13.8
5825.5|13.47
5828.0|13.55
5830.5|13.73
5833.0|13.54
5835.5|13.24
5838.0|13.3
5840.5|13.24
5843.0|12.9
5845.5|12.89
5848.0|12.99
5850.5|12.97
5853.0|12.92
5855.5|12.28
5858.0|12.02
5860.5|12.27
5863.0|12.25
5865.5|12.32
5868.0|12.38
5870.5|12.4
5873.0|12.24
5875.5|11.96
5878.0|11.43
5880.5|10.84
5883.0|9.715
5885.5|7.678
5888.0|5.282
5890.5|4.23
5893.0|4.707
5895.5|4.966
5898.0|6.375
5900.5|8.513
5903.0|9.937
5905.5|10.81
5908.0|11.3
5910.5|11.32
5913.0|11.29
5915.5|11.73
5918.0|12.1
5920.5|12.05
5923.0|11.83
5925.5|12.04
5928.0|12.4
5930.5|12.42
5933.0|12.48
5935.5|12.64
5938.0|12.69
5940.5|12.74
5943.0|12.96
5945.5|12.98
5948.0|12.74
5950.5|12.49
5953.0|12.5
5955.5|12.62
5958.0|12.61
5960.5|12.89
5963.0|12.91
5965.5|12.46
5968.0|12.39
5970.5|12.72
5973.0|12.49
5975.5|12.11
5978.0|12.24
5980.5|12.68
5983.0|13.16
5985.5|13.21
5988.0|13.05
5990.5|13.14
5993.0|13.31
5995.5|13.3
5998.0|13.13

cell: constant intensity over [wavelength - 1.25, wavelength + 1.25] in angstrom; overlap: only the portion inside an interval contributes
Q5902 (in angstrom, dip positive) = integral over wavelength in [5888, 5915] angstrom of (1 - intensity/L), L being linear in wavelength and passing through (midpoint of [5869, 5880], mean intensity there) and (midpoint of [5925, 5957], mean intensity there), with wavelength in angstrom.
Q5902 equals 8.7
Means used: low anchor 11.9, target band 8.3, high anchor 12.6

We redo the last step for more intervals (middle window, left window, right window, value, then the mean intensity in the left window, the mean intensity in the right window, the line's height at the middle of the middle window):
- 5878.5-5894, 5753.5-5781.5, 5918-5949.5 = 6.50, 13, 12.5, 12.6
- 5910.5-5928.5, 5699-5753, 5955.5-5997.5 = 1.33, 12.8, 12.8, 12.8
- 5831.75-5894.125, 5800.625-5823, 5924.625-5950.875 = 9.74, 13.9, 12.6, 13.3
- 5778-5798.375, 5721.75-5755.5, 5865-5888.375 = -1.70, 12.9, 10.8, 12.1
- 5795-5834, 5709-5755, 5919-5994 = -2.98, 12.9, 12.6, 12.8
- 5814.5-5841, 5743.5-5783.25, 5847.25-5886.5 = -2.81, 13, 11.8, 12.3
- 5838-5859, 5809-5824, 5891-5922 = -1.14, 13.6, 9.48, 12.2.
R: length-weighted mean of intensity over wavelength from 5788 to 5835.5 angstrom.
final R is 13.6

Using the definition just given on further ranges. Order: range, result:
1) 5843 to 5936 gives 10.8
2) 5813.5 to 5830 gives 13.7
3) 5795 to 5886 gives 12.9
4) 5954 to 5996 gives 12.8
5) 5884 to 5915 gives 8.14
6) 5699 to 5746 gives 12.8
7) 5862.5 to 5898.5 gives 9.25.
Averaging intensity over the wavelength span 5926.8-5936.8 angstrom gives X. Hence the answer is 12.5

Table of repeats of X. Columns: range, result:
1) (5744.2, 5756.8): 13.2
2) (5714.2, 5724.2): 12.9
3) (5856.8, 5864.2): 12.2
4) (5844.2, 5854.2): 12.9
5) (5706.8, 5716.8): 12.8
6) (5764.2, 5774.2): 12.6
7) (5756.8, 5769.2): 12.9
